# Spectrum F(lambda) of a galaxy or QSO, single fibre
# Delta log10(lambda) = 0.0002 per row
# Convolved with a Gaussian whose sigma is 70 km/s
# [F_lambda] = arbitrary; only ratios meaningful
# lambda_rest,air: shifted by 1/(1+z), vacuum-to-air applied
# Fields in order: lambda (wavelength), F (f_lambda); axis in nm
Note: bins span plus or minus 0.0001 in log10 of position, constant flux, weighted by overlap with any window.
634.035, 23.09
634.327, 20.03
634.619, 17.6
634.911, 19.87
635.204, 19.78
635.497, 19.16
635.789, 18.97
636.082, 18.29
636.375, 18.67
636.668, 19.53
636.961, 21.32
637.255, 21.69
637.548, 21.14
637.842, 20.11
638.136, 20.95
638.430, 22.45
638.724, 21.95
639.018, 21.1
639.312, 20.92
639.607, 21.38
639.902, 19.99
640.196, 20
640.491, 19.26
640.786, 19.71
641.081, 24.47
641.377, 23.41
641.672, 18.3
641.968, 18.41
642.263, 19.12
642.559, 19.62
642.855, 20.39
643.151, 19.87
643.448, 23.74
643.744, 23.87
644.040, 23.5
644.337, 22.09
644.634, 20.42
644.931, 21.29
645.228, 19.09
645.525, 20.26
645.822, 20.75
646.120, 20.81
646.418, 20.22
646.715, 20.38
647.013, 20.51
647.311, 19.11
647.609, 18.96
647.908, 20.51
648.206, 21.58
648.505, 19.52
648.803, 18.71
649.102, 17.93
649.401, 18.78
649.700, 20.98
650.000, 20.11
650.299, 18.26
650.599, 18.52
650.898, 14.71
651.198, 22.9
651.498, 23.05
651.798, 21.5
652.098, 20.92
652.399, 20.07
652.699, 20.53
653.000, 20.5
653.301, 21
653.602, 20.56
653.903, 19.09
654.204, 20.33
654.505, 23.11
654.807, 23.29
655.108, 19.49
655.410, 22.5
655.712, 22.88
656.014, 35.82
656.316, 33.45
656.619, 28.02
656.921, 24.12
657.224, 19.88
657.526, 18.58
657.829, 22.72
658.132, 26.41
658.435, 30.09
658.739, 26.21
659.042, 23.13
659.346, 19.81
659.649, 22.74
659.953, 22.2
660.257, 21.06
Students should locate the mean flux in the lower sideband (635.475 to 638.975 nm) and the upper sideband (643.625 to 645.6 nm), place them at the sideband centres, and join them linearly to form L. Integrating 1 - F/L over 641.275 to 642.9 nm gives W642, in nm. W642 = 0.11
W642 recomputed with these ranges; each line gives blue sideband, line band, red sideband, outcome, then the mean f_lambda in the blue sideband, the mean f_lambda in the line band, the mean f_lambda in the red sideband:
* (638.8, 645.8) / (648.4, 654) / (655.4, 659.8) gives 0.84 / 20.9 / 19.9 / 25.2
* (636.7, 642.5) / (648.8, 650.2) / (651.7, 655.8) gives 0.11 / 20.8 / 19.3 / 21.1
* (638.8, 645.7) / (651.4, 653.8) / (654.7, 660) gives 0.25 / 20.9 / 20.9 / 24.6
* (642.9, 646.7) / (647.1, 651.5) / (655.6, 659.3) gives 0.65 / 21.3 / 19.5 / 25.8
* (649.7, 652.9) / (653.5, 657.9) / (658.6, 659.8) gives -0.39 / 20.1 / 23.6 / 23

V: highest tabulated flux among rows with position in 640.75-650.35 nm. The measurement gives 24.47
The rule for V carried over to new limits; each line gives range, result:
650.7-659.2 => 35.82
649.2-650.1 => 20.98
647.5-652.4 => 23.05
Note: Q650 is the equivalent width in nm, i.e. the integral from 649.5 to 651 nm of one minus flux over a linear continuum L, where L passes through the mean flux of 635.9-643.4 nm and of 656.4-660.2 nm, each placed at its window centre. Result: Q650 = 0.249 nm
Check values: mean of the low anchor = 20.5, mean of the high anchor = 23.8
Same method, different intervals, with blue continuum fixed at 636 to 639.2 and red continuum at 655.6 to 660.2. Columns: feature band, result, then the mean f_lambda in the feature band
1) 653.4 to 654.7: 0.18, 20.9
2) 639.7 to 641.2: 0.05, 20.6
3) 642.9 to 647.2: 0.21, 21.2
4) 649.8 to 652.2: 0.36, 20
